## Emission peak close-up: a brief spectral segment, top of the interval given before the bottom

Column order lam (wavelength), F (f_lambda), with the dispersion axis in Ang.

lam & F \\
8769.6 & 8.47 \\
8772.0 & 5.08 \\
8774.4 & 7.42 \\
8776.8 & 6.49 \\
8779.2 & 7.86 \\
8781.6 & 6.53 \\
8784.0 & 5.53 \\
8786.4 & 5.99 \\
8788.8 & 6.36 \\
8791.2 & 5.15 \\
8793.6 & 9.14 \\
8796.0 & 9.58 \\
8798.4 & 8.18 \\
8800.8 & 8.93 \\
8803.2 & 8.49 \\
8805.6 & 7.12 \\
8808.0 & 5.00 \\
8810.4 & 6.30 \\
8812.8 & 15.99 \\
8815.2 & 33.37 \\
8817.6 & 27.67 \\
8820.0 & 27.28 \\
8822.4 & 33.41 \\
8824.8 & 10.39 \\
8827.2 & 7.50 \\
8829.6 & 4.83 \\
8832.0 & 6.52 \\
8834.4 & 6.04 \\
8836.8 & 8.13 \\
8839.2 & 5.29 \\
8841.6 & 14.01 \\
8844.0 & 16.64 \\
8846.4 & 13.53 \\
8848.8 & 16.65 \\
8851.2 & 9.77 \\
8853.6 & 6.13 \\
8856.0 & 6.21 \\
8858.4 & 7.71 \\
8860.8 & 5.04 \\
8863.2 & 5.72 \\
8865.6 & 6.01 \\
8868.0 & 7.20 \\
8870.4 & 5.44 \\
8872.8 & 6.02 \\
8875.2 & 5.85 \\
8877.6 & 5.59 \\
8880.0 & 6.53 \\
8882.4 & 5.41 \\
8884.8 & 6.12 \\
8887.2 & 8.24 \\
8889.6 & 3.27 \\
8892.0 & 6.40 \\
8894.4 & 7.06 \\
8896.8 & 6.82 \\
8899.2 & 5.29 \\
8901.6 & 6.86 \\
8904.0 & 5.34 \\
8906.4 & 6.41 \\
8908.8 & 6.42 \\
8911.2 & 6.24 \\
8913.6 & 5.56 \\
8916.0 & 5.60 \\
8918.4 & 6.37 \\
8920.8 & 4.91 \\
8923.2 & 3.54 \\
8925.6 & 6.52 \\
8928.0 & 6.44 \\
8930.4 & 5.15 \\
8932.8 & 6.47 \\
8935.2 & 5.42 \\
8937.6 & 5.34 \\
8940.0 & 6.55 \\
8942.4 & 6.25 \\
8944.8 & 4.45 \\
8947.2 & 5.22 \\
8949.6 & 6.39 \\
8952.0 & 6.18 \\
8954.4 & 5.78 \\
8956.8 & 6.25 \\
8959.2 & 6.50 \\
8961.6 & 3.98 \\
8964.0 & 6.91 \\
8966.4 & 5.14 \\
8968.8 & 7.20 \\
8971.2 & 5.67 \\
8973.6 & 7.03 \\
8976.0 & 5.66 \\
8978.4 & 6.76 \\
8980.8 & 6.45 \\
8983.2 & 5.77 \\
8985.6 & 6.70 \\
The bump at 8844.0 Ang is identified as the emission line [N II]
